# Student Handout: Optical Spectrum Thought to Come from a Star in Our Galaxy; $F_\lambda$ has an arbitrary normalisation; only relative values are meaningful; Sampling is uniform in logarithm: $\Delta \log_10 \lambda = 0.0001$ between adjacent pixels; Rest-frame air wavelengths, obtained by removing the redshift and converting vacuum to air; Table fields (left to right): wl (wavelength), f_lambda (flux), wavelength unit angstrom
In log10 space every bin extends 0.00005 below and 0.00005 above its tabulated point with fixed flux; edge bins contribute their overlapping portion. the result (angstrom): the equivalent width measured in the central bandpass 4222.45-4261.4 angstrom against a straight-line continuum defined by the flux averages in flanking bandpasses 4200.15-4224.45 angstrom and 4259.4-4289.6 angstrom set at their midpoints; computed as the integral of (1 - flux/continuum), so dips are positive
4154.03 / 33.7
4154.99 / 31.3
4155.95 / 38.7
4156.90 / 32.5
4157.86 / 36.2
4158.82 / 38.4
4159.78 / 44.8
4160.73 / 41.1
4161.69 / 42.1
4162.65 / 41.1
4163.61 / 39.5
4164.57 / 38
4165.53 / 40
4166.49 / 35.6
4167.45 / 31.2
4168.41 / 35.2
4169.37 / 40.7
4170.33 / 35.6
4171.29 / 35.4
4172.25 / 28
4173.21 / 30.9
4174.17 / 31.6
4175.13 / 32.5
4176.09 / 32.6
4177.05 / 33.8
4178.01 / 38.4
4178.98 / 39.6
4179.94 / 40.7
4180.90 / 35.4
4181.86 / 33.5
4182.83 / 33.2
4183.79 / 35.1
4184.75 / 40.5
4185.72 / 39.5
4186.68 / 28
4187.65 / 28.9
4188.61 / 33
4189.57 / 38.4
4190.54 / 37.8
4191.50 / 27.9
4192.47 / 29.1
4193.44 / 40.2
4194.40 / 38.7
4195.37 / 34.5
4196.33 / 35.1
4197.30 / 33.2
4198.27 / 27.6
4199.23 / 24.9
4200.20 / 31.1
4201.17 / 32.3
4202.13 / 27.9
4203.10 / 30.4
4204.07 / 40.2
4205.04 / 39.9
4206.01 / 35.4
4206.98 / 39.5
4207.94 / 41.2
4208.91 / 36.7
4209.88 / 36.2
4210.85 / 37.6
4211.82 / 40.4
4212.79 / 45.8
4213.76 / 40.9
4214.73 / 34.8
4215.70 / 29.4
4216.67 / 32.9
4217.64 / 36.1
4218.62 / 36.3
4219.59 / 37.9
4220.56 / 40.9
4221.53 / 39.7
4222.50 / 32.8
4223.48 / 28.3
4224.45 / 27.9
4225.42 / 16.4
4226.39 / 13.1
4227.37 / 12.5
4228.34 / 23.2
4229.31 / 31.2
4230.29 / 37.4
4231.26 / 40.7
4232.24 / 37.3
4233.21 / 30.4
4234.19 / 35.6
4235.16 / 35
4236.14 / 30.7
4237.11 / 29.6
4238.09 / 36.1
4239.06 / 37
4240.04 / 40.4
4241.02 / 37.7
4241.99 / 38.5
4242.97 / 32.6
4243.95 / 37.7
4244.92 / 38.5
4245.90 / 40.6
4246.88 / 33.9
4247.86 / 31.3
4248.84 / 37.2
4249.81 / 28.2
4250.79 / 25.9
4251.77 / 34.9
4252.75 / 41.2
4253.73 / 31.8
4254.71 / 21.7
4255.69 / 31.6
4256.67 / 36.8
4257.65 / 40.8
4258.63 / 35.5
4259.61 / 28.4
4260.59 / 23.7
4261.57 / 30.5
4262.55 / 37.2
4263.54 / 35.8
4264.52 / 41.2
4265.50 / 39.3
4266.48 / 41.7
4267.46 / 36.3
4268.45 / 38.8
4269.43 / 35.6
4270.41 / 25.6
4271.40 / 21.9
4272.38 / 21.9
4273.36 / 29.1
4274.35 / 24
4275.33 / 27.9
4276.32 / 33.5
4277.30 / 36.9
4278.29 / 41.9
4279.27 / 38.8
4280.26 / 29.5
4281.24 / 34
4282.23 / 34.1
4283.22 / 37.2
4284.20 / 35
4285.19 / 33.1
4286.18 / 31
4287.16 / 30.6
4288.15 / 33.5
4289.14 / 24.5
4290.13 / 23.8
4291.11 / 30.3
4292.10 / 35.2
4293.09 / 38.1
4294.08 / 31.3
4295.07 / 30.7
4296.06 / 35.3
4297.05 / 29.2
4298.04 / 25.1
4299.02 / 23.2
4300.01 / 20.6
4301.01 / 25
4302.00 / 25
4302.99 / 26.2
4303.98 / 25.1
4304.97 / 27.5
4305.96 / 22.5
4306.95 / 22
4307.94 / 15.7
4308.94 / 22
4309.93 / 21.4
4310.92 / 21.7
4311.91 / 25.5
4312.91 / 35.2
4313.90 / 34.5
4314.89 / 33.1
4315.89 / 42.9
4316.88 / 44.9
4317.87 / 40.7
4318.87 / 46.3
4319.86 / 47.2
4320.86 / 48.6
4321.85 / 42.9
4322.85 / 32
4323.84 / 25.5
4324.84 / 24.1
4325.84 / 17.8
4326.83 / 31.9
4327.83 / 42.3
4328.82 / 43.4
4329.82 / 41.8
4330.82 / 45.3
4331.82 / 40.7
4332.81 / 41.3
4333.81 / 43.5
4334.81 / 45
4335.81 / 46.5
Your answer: 2.7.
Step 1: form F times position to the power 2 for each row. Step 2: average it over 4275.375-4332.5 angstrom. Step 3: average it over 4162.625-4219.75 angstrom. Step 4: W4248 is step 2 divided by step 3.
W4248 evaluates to 0.96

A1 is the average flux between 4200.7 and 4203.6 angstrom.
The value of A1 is 30.3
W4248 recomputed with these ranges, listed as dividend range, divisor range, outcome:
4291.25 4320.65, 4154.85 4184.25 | 0.89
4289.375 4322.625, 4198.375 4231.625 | 0.97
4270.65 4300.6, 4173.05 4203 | 0.95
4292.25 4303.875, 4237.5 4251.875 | 0.82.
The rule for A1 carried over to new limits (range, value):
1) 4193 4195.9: 37.8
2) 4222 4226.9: 23.7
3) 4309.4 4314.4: 27.7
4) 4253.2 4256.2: 28.6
